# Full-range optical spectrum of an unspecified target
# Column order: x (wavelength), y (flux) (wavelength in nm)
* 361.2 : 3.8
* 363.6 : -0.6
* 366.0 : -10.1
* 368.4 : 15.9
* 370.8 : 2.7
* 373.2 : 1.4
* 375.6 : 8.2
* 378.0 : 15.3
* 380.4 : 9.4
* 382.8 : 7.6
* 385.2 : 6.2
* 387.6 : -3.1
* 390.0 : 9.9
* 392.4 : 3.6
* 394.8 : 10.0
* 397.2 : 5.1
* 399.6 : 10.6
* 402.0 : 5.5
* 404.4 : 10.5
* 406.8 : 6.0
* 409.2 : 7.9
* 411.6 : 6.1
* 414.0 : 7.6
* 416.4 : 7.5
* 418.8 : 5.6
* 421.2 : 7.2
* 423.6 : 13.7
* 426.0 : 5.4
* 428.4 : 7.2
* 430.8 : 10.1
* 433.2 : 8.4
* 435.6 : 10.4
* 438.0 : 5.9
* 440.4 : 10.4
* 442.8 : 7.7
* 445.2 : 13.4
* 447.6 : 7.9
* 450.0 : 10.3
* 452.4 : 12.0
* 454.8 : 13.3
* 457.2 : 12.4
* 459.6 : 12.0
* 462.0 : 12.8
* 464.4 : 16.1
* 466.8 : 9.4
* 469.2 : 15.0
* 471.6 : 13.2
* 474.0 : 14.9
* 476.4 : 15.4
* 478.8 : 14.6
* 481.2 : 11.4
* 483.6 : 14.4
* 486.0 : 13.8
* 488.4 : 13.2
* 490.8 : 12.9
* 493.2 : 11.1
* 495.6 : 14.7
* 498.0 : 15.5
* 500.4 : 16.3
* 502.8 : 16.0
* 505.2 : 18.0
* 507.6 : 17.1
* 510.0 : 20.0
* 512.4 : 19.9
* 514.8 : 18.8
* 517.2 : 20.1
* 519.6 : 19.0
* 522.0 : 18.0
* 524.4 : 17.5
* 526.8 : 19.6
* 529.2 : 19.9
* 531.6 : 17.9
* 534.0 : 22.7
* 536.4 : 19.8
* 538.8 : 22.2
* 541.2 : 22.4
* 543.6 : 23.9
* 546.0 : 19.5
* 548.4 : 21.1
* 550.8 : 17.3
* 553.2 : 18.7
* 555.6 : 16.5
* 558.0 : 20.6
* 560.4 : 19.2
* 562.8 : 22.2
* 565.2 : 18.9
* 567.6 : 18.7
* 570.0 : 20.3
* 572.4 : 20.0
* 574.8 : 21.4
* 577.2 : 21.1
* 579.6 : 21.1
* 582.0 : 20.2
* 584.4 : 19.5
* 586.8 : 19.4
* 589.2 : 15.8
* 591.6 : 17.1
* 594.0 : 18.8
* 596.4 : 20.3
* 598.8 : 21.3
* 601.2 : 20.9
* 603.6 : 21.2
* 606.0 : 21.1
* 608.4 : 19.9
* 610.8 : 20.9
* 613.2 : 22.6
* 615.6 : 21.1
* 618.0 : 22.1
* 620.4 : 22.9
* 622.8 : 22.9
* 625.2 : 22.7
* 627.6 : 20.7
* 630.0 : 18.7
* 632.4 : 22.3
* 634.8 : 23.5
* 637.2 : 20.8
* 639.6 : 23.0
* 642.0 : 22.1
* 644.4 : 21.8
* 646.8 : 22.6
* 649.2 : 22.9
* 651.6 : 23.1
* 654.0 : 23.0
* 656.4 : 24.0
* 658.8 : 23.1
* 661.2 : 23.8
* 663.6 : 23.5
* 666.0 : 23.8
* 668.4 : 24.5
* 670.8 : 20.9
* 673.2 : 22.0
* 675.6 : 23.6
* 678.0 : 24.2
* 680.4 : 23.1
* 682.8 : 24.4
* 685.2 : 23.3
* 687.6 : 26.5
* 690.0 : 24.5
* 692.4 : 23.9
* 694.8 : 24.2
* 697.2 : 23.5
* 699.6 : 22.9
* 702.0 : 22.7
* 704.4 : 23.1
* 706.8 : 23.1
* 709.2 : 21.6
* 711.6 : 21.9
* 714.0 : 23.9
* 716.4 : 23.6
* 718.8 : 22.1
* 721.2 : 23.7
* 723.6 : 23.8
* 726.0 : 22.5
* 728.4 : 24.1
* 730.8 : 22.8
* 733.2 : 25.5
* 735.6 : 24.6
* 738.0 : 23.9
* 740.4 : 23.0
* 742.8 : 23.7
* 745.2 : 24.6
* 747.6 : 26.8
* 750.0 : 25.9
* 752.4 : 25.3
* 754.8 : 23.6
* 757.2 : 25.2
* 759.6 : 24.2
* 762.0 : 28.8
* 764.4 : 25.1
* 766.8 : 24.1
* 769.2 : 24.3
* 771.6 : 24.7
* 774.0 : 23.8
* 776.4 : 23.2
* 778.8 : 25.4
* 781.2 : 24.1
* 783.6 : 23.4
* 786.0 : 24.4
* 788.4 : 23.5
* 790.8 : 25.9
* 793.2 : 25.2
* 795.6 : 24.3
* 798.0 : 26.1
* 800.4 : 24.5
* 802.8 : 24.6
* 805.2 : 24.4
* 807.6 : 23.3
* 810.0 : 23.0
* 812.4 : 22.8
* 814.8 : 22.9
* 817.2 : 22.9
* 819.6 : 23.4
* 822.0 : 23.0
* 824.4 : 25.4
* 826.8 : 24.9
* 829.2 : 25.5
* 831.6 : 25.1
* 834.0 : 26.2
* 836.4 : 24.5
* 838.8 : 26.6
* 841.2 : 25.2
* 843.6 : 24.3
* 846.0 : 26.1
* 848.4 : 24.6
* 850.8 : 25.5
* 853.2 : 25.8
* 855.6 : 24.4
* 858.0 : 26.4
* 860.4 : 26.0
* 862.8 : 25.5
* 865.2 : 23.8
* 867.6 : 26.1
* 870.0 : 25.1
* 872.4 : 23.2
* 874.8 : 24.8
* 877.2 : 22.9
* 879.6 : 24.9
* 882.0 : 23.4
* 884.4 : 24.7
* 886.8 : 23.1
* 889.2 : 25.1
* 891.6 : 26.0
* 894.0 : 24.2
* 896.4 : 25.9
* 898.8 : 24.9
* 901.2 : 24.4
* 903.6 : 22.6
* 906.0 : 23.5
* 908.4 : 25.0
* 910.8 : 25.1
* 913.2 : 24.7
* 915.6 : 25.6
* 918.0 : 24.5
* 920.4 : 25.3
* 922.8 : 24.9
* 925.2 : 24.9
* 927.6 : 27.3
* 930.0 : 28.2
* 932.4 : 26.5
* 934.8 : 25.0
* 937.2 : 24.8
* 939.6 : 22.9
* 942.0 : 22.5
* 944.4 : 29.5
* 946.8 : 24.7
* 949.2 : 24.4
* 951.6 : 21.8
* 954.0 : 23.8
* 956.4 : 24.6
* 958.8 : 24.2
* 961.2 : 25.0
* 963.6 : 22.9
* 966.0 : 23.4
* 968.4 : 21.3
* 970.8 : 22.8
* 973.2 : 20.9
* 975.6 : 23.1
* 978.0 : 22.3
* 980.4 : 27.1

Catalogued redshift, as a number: 0.14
